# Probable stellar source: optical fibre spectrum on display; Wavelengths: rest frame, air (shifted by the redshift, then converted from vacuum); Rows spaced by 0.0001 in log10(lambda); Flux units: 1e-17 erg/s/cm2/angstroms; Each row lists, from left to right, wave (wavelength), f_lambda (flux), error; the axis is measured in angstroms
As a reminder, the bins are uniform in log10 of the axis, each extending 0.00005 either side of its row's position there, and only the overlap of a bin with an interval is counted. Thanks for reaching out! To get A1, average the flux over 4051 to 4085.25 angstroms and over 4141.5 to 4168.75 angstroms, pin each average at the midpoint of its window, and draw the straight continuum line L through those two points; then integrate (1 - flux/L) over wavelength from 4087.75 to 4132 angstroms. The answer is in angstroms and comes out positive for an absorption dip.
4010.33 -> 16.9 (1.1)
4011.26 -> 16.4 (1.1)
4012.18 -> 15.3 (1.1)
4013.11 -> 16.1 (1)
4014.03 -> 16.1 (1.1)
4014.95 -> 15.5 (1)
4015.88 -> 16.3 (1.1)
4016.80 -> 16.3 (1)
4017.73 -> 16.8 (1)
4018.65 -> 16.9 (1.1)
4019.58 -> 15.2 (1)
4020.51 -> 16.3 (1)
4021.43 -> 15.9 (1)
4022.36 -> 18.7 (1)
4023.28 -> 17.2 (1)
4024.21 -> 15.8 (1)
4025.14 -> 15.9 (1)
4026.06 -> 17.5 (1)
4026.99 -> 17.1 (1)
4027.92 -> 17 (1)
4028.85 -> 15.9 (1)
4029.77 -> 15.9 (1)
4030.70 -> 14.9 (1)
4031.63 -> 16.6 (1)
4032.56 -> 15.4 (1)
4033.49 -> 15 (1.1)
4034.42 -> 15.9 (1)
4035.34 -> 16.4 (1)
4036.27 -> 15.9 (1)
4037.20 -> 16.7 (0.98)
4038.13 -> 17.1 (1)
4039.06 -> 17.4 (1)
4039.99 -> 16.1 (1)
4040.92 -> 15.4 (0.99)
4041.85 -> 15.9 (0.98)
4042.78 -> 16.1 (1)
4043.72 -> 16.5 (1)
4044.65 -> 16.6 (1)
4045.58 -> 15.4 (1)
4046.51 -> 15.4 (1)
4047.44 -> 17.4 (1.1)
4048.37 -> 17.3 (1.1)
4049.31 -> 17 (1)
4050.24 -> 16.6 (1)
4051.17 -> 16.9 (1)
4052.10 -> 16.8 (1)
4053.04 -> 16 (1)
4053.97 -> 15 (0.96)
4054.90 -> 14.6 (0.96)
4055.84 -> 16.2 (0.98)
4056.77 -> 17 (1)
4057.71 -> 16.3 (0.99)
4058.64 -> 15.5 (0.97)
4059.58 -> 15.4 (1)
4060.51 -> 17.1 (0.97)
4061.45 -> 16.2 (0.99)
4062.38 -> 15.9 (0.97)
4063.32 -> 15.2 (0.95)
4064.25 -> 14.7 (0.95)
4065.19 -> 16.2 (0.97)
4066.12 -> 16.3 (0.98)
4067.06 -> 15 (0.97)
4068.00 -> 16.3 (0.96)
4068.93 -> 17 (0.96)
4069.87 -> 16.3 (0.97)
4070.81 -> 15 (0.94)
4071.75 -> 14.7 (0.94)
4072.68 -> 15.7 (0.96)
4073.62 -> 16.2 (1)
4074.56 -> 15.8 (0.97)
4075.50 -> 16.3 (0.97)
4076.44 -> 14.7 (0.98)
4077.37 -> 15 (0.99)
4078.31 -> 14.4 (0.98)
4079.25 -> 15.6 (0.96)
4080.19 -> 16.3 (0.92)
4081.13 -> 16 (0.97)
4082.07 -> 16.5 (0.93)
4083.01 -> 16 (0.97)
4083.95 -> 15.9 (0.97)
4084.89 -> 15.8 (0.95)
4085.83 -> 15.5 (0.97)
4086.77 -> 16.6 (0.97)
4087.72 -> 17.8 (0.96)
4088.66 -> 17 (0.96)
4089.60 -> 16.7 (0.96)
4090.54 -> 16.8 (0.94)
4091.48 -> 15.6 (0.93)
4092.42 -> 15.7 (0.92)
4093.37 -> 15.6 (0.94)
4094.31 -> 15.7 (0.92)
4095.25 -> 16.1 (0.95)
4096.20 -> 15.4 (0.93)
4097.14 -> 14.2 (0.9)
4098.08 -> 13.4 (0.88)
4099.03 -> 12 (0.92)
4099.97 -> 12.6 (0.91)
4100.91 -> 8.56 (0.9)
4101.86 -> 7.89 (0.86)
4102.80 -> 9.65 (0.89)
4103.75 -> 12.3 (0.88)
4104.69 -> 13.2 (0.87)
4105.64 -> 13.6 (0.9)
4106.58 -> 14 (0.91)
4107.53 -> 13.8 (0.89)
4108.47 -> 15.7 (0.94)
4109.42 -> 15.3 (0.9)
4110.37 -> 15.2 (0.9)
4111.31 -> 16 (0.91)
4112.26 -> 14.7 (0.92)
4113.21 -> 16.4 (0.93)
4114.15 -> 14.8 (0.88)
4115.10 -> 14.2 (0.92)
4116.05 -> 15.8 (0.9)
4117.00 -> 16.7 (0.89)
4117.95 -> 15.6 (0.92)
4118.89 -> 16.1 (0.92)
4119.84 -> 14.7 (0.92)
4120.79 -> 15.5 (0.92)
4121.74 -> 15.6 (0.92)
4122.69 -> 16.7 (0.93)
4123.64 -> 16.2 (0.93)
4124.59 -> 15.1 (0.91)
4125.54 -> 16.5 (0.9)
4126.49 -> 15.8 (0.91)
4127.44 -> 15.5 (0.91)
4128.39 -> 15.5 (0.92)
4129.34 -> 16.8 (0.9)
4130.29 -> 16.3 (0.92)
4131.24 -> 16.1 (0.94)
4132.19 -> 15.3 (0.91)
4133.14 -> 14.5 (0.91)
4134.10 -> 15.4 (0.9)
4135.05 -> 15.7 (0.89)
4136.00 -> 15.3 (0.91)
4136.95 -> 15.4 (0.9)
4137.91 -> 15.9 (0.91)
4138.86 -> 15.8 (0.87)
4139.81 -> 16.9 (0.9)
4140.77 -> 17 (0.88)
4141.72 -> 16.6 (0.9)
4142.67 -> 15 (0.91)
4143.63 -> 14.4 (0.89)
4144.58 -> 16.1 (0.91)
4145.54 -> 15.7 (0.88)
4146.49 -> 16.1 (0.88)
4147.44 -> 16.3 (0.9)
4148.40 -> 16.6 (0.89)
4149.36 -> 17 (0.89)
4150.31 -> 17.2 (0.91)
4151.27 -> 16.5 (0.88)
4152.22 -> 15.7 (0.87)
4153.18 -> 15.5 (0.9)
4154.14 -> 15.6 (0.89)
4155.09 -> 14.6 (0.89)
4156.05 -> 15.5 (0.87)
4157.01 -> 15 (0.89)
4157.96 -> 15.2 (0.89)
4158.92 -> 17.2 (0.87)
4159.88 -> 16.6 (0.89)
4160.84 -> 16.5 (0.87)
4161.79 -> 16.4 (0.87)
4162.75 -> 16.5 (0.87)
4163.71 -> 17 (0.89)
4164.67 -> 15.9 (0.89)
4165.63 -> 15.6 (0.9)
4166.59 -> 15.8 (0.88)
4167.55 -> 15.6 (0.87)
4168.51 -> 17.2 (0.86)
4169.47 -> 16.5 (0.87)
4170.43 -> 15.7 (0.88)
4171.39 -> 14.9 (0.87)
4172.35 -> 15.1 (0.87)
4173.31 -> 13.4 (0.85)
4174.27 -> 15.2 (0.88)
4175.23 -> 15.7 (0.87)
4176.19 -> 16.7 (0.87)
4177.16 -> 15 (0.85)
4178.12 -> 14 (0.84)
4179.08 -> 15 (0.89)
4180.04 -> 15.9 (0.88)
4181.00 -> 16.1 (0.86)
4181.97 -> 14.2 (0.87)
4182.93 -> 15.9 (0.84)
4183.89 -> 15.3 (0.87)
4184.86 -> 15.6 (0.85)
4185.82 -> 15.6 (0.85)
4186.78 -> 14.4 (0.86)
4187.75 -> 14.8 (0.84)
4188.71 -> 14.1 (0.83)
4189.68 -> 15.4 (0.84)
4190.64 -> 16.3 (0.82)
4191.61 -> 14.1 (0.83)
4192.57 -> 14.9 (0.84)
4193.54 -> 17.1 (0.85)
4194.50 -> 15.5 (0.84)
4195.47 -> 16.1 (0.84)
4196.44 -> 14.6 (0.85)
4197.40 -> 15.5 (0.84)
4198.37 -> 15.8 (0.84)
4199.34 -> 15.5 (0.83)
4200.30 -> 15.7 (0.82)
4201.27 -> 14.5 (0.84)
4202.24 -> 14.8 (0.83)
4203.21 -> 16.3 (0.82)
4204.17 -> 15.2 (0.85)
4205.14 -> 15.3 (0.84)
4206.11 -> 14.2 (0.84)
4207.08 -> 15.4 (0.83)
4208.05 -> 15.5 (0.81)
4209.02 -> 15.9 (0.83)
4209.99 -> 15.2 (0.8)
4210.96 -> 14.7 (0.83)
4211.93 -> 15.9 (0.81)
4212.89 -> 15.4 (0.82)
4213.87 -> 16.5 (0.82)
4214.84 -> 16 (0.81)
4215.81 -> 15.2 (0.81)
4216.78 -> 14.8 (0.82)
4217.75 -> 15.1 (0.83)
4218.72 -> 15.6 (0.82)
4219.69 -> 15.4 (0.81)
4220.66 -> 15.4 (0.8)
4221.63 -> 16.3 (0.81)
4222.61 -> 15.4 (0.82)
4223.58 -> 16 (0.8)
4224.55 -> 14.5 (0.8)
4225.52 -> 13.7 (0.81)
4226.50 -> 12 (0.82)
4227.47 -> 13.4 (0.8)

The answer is 2.9 angstroms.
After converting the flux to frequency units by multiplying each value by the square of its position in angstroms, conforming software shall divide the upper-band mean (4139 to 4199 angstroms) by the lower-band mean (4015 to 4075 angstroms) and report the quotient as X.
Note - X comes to 1.03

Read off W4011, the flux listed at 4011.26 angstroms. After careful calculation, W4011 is 16.4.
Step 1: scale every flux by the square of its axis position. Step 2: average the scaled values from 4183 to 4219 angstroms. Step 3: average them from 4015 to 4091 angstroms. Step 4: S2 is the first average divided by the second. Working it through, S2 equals 1.0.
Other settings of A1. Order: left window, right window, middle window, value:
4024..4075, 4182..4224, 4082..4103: 1.6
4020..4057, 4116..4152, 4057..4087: 0.7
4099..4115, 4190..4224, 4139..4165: -3.3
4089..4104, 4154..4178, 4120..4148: -1.9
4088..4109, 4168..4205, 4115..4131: -1.7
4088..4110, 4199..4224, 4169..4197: -0.4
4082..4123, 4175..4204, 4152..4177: -1.0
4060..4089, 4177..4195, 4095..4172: 1.2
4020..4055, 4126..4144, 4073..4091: 0.0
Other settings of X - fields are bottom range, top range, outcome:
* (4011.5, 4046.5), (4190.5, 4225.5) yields 1.03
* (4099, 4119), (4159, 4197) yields 1.16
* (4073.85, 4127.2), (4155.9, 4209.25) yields 1.07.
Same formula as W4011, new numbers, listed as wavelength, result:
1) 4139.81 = 16.9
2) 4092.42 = 15.7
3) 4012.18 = 15.3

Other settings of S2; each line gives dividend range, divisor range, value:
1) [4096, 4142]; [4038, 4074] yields 0.95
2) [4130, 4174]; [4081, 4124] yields 1.09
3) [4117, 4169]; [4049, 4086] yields 1.04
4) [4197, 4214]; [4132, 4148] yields 1.01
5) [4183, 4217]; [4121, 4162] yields 0.99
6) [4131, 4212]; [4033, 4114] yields 1.06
